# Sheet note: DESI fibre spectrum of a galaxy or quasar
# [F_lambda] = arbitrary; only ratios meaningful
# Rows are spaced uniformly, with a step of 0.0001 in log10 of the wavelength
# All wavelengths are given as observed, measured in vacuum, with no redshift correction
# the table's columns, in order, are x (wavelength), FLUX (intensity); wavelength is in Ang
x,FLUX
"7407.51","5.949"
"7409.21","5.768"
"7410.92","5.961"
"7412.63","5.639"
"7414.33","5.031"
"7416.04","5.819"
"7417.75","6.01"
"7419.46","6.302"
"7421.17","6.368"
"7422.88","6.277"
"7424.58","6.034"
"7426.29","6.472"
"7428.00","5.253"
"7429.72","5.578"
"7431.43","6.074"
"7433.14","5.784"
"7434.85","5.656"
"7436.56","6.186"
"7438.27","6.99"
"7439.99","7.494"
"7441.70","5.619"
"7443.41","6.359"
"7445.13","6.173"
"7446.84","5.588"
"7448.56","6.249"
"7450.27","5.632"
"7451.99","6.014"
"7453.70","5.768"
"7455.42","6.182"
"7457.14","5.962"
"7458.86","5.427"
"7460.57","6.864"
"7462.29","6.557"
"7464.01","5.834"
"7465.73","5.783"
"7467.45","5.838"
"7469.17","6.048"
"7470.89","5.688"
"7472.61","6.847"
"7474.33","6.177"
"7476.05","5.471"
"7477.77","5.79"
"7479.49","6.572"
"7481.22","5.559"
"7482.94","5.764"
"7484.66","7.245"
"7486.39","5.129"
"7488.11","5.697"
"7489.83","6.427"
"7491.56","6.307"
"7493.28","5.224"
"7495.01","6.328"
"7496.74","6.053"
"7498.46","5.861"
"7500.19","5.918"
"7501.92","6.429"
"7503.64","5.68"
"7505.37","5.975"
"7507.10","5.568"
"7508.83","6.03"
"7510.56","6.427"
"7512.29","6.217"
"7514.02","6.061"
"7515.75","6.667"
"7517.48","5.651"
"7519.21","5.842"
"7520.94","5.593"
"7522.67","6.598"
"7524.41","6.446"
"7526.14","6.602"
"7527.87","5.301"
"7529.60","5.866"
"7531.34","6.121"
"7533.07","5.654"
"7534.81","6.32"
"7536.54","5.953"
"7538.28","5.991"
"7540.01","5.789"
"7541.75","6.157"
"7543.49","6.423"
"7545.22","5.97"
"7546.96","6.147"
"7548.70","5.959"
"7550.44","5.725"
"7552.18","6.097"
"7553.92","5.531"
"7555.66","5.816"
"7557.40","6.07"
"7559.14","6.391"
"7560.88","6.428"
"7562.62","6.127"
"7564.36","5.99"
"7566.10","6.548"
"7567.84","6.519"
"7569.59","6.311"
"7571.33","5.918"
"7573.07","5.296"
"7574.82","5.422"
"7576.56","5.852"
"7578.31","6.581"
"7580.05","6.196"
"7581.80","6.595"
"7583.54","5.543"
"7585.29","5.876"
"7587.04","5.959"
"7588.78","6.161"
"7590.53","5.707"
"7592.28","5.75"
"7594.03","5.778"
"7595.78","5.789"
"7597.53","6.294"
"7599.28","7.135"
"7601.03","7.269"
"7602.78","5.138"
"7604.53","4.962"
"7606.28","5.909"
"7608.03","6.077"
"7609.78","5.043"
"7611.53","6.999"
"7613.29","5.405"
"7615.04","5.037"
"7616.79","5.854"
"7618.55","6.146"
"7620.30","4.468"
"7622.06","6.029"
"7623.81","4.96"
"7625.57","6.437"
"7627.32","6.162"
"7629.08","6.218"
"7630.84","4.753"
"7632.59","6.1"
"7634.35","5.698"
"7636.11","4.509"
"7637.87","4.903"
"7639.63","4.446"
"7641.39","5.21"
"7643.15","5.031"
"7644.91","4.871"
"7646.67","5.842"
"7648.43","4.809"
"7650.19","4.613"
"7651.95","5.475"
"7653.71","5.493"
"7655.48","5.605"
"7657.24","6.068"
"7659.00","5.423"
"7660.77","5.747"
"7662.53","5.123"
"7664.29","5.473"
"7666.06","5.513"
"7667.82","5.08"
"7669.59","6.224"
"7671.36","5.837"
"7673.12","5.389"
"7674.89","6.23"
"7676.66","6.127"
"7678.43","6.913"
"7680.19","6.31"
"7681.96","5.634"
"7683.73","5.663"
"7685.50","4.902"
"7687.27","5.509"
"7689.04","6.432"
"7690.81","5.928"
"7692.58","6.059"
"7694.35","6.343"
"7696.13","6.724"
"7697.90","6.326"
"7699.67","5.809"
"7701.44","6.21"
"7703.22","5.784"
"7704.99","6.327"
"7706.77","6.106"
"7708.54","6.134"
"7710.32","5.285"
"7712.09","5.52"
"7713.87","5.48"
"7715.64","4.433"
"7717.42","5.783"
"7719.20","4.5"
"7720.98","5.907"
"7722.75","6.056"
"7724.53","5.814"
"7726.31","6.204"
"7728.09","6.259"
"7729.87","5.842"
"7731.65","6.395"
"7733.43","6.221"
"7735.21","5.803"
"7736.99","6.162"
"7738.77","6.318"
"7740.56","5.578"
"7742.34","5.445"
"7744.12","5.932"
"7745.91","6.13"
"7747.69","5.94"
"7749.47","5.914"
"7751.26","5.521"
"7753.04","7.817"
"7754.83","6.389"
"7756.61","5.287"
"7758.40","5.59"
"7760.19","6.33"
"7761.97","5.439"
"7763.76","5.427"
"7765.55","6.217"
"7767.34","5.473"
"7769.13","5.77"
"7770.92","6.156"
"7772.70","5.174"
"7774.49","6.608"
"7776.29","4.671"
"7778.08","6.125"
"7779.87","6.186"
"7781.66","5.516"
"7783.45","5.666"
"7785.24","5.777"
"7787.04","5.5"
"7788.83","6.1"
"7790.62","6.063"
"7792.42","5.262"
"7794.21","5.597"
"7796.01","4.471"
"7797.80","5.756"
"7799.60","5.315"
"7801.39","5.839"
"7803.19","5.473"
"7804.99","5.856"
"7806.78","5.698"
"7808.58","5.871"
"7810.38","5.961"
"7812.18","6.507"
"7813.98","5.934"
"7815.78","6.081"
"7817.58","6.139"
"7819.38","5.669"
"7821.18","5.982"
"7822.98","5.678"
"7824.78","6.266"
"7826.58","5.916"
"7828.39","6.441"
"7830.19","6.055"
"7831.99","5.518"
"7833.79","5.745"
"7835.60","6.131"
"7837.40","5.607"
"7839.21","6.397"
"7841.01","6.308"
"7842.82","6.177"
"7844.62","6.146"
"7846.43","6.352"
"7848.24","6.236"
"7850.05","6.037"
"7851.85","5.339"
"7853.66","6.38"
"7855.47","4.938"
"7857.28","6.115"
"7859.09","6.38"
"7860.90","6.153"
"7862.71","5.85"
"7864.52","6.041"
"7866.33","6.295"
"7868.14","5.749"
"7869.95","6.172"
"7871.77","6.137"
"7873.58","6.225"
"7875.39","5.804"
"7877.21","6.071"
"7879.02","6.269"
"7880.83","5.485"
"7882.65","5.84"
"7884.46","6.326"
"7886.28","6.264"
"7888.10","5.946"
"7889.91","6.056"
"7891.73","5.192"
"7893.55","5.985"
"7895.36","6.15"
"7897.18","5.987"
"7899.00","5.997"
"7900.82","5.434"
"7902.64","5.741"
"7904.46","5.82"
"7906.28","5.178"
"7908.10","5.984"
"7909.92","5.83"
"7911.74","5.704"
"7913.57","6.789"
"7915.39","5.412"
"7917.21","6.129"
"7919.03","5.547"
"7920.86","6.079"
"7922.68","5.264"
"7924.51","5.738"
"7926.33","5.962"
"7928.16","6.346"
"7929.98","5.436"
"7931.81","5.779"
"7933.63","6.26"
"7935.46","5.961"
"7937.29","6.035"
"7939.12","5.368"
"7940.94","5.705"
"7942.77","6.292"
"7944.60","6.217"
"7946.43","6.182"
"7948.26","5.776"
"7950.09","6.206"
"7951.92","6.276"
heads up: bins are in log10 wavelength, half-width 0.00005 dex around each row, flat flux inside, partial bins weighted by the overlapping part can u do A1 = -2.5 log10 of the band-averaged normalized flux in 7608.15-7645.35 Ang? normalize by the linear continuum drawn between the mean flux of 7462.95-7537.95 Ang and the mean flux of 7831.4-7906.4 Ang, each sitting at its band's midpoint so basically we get 0.10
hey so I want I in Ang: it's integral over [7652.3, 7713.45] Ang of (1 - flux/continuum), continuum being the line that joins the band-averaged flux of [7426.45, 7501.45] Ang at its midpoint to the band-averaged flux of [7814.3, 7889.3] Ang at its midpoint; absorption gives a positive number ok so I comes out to 1.7 Ang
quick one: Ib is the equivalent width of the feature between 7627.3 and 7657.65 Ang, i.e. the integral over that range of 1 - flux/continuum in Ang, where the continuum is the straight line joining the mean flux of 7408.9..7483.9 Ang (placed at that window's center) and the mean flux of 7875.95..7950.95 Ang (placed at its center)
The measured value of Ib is 3.4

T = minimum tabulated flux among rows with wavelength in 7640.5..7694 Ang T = 4.613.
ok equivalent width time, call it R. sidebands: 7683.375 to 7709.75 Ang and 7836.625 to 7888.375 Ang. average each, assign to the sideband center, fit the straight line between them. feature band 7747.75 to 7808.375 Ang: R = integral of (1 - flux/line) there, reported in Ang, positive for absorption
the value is 2.7 Ang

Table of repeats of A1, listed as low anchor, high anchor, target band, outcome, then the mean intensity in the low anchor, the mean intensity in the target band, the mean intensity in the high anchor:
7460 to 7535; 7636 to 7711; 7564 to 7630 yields -0.02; 6.04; 5.93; 5.68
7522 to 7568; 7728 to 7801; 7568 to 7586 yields 0.01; 6.09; 5.98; 5.83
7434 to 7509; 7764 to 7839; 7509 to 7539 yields -0.01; 6.04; 6.08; 5.8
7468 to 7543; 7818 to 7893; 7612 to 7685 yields 0.09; 6.03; 5.54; 5.99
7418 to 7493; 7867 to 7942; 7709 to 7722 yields 0.13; 6.06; 5.31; 5.88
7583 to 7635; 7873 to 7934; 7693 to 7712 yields -0.04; 5.82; 6.08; 5.88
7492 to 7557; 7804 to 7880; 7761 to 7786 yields 0.05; 6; 5.73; 6.01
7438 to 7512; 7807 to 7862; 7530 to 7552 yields 0.01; 6.05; 6.01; 6.01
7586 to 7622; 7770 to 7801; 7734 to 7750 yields -0.04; 5.85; 5.92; 5.65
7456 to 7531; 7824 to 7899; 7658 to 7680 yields 0.05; 6.03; 5.78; 6.01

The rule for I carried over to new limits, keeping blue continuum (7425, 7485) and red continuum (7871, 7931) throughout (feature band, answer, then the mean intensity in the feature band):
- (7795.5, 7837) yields 0.5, 5.85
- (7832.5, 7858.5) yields -0.4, 5.99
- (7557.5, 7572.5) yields -0.6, 6.25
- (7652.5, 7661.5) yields 0.5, 5.66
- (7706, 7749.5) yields 1.1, 5.8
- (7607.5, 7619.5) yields 0.4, 5.78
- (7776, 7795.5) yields 0.8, 5.69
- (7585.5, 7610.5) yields 0.3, 5.93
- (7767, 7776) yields 0.2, 5.78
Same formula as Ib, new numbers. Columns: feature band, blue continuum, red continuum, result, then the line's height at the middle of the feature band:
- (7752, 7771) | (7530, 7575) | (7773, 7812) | -0.82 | 5.73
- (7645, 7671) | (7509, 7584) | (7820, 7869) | 2.54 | 6.04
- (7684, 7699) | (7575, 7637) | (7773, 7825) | -0.53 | 5.8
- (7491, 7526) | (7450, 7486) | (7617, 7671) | -0.91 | 5.9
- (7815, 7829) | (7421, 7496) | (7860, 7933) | -0.19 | 5.93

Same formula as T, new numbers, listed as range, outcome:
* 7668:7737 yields 4.433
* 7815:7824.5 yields 5.669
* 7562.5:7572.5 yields 5.918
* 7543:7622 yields 4.468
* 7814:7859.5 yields 4.938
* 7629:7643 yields 4.446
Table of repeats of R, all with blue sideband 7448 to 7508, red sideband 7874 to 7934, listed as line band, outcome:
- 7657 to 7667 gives 0.71 Ang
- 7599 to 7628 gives 0.78 Ang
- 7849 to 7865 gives -0.08 Ang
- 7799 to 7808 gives 0.38 Ang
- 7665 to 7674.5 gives 0.48 Ang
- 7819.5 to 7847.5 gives -0.69 Ang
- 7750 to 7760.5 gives -0.39 Ang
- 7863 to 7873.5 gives -0.35 Ang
